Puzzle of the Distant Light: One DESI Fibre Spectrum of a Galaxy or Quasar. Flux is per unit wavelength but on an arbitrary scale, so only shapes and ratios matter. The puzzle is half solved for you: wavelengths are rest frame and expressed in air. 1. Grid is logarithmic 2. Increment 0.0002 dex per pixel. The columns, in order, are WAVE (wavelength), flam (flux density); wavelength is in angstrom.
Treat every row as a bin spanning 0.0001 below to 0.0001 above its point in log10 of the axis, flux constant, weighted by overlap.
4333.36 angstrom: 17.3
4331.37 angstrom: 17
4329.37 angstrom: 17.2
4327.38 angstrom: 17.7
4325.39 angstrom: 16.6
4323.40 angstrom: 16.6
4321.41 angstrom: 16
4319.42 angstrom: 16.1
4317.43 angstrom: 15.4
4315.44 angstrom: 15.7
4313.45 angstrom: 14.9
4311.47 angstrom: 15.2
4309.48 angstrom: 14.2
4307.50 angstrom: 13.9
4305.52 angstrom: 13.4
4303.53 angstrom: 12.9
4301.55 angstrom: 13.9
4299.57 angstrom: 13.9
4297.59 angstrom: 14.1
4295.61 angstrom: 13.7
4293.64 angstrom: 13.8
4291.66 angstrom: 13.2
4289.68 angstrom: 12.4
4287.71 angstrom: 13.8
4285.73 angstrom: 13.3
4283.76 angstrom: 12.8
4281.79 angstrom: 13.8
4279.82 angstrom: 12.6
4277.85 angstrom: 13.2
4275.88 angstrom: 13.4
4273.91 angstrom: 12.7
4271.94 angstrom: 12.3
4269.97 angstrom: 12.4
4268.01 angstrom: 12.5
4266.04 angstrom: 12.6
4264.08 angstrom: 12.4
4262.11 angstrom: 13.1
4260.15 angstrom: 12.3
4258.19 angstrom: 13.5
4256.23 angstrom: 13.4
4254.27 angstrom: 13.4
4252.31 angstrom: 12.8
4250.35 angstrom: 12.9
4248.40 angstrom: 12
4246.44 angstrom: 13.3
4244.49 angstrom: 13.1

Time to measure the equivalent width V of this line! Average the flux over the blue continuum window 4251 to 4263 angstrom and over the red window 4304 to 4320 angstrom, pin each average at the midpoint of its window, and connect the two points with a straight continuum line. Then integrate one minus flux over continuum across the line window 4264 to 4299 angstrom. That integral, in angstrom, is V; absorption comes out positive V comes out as 1.88 angstrom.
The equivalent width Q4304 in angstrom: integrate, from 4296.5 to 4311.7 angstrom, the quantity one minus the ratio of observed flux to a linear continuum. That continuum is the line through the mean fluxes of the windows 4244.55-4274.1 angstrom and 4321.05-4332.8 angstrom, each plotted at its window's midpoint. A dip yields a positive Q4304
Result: 1.62 angstrom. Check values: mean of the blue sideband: 12.8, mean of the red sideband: 16.9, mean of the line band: 13.9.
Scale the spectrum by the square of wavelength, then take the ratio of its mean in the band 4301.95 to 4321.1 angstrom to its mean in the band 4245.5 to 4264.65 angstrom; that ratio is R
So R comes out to 1.17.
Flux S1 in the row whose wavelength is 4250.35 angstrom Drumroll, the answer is 12.9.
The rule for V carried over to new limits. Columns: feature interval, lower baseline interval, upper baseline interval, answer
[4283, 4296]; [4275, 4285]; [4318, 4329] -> 0.60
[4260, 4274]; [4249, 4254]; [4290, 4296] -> 0.57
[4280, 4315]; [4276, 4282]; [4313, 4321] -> 1.49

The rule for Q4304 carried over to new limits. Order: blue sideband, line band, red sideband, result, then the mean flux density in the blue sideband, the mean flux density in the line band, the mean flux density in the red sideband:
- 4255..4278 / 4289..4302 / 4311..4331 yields 0.91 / 12.8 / 13.6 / 16.2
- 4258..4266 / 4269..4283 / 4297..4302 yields 0.30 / 12.7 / 12.9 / 14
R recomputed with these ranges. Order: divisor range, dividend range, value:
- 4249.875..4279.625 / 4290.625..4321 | 1.14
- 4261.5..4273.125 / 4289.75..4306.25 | 1.10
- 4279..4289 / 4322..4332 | 1.31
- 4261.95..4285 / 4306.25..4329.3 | 1.25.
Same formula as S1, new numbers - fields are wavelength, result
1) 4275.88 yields 13.4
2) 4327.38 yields 17.7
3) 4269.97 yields 12.4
